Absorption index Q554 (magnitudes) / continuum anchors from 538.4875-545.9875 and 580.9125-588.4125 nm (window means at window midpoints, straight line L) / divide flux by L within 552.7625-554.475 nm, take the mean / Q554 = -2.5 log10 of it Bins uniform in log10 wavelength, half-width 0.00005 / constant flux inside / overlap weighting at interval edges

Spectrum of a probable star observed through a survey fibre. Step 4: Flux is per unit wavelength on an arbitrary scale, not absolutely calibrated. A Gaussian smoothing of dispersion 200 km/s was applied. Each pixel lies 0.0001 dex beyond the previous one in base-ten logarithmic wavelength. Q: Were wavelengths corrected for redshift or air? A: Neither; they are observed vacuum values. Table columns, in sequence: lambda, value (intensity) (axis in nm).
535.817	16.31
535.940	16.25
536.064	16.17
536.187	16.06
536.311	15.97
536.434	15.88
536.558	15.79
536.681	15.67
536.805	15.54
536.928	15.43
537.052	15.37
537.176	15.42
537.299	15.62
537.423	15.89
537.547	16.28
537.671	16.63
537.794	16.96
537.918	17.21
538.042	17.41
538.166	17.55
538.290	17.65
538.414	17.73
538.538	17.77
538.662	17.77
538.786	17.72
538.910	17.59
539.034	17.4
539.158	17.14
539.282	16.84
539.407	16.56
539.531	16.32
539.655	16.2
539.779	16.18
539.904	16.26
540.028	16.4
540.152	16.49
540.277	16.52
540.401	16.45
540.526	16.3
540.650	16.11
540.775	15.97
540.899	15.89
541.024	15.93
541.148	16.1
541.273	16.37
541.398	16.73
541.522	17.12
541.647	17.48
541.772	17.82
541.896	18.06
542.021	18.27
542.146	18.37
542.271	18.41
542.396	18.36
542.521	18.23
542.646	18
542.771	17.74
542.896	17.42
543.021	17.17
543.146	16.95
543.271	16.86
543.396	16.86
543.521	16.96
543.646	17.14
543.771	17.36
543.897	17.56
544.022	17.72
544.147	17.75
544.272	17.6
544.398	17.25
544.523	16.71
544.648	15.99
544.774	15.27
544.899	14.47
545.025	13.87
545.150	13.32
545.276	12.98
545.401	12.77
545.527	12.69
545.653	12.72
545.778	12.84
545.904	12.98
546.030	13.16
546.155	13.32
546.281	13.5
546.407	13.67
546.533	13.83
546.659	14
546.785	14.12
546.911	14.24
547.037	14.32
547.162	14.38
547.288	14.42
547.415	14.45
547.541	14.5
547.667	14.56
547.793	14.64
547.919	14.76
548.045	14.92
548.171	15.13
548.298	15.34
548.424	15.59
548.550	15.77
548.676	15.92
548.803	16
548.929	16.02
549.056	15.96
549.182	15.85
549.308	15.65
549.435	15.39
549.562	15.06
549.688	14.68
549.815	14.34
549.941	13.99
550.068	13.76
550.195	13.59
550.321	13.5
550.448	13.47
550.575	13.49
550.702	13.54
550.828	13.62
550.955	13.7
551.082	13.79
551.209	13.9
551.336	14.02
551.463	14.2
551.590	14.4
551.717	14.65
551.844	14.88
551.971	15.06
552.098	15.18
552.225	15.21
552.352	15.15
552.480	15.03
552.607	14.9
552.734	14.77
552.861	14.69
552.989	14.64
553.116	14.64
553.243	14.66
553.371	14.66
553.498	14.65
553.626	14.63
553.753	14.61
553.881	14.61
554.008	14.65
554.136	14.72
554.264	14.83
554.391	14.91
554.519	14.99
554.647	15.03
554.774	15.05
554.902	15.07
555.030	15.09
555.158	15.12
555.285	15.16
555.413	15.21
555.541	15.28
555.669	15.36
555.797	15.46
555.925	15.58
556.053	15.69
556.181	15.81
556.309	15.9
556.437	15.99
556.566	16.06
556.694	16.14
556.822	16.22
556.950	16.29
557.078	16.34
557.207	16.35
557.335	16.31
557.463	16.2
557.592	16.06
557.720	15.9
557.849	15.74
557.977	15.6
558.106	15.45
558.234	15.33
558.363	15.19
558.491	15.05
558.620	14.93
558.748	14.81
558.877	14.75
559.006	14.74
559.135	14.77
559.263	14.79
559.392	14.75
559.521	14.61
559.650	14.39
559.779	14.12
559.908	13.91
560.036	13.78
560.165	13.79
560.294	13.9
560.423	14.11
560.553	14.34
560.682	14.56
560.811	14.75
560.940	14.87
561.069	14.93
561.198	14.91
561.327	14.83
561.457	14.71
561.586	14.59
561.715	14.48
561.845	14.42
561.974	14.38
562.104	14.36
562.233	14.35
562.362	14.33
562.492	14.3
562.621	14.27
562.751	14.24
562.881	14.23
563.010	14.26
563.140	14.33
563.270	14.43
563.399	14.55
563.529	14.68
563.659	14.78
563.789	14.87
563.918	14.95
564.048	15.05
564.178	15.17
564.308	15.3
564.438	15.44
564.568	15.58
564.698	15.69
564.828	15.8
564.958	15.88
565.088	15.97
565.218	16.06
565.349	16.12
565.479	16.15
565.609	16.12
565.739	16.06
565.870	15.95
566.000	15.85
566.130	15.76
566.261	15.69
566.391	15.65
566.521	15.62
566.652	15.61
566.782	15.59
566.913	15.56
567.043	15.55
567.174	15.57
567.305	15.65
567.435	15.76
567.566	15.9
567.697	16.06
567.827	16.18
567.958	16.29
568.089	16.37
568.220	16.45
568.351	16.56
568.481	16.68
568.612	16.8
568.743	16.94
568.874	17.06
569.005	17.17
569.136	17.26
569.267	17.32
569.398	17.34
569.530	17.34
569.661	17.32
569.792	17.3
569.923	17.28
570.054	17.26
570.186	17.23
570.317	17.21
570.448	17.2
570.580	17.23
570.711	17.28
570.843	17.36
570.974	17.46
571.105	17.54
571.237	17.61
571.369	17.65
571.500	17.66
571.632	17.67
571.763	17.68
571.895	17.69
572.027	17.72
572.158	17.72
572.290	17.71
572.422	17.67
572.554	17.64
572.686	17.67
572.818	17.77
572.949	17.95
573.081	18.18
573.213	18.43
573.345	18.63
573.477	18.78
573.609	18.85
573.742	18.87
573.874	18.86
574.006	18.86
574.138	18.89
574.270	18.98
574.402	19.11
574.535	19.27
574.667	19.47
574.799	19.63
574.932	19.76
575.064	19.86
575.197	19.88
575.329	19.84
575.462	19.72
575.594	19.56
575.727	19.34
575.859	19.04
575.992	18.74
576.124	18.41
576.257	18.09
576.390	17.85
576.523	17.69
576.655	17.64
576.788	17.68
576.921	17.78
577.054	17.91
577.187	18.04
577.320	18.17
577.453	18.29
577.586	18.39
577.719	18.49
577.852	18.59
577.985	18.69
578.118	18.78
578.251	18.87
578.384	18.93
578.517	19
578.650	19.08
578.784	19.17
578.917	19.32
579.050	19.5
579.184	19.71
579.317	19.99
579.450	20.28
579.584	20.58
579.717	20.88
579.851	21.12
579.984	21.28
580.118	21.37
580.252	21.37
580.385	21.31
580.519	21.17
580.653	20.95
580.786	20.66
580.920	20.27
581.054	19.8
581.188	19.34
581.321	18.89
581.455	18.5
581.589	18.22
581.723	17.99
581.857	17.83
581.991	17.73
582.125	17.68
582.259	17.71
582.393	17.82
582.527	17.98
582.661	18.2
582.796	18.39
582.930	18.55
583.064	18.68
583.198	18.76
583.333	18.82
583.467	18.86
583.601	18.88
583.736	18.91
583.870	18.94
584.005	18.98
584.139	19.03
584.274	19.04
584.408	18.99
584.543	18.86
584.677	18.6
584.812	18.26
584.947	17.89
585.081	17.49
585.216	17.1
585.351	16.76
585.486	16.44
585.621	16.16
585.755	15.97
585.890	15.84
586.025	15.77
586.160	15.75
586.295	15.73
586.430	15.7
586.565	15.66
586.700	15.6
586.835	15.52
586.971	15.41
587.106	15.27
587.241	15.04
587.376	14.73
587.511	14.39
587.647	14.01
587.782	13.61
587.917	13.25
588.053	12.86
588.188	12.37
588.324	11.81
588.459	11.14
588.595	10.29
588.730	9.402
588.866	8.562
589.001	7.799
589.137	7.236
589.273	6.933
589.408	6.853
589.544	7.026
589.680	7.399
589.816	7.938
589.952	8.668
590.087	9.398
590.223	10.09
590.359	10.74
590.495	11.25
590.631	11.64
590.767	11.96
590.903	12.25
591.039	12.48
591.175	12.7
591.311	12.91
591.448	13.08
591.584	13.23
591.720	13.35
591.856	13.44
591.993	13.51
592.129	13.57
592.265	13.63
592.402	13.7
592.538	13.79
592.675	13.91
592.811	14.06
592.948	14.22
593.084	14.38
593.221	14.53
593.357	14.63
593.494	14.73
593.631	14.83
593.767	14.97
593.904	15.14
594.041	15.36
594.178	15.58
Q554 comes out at 0.13 mag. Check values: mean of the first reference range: 16.5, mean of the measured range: 14.7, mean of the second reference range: 17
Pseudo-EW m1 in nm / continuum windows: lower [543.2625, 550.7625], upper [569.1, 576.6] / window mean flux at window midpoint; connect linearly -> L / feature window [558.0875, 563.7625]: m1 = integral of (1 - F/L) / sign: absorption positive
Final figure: 0.72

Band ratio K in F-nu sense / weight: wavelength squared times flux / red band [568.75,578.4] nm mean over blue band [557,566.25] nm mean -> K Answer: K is 1.3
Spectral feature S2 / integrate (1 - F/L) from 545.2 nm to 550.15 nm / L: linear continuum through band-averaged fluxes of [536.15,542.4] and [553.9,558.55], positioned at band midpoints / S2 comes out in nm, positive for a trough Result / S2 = 0.52 nm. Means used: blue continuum 16.7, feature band 14.4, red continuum 15.5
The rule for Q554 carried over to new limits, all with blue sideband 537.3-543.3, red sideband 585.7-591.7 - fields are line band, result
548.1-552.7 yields 0.092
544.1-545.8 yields 0.127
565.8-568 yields -0.102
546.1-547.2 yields 0.177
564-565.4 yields -0.076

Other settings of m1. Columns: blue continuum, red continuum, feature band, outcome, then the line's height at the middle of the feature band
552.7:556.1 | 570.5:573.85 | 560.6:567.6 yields 0.59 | 16.5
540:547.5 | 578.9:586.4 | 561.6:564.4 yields 0.44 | 17.3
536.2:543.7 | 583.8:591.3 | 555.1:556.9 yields 0.01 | 15.7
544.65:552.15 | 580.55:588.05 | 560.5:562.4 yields 0.10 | 15.4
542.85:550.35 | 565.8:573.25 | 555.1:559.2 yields 0.08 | 15.9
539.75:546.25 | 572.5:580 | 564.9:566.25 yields 0.16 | 18.1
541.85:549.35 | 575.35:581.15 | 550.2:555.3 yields 0.57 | 16.4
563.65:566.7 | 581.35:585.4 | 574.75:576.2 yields -0.19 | 17.2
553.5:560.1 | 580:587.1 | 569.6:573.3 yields -0.16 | 16.8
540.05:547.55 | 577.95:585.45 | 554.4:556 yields 0.15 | 16.8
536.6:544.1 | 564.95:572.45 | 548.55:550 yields 0.13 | 16.9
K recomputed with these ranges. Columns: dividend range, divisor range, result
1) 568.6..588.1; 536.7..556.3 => 1.31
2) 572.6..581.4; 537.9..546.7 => 1.34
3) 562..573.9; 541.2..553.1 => 1.16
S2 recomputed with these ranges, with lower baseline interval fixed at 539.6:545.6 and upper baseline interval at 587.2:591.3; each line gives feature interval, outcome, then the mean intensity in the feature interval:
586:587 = -0.40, 15.6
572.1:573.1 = -0.38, 17.8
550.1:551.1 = 0.13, 13.6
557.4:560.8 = -0.07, 14.8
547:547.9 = 0.08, 14.5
